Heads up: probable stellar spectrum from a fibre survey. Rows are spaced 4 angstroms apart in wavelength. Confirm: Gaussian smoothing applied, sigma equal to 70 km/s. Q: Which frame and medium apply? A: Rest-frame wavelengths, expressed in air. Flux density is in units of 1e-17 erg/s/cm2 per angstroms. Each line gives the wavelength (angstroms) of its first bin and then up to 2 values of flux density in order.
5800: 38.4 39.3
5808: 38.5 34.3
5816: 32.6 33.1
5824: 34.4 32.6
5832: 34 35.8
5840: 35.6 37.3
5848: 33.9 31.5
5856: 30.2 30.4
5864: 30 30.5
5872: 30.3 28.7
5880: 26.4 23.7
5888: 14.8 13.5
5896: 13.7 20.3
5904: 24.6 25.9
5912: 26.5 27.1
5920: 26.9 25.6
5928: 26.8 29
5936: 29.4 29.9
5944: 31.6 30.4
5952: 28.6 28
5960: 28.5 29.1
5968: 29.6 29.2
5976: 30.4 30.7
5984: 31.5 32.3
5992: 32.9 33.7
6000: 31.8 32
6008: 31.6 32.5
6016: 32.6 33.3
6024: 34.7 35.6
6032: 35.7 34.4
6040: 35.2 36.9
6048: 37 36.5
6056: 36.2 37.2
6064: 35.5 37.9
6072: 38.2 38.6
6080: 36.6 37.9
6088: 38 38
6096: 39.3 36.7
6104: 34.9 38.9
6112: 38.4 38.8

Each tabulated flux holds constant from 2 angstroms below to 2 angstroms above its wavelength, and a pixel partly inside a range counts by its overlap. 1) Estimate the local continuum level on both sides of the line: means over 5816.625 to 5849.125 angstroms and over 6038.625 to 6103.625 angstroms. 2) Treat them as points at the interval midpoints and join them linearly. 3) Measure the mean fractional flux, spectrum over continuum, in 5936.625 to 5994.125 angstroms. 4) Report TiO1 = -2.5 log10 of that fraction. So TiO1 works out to 0.19 mag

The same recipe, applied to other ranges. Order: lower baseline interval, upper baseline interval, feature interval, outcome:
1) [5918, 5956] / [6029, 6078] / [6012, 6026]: 0.027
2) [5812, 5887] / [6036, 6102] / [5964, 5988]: 0.148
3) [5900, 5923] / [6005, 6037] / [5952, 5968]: 0.021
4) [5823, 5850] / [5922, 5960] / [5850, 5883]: 0.123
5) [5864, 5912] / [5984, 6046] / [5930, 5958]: -0.064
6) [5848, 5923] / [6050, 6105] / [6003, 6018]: 0.033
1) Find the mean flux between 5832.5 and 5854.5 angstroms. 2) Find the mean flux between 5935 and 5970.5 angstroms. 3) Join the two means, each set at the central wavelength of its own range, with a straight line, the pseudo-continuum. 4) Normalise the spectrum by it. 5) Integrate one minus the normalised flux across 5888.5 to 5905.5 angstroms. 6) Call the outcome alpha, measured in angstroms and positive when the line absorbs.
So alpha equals 7.69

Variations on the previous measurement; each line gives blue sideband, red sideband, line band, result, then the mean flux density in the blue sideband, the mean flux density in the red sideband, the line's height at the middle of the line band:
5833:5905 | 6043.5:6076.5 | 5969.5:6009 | 2.2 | 27.4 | 37.1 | 33.5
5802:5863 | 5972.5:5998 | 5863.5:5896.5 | 9.7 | 34.2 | 31.8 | 33.4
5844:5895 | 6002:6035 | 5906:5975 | 4.1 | 27.1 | 33.5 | 30.2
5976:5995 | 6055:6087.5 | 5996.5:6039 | 0.5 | 31.8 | 37.3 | 33.9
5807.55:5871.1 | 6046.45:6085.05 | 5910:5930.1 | 4.7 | 33.2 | 37.1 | 34.6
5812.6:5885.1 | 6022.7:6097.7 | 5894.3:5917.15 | 7.0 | 31.9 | 36.8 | 33.2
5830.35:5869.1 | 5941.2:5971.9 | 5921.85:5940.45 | 1.4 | 33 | 29.4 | 30.2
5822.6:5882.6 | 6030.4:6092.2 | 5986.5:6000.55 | 1.0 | 32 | 36.8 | 35.3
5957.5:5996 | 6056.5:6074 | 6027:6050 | -0.4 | 30.6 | 37.1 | 35.1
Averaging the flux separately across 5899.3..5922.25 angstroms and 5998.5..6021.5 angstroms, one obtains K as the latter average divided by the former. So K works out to 1.27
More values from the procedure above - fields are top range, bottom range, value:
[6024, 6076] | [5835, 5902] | 1.33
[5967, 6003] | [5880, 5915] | 1.50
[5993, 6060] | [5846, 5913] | 1.35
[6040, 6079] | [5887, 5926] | 1.68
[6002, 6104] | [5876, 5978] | 1.38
